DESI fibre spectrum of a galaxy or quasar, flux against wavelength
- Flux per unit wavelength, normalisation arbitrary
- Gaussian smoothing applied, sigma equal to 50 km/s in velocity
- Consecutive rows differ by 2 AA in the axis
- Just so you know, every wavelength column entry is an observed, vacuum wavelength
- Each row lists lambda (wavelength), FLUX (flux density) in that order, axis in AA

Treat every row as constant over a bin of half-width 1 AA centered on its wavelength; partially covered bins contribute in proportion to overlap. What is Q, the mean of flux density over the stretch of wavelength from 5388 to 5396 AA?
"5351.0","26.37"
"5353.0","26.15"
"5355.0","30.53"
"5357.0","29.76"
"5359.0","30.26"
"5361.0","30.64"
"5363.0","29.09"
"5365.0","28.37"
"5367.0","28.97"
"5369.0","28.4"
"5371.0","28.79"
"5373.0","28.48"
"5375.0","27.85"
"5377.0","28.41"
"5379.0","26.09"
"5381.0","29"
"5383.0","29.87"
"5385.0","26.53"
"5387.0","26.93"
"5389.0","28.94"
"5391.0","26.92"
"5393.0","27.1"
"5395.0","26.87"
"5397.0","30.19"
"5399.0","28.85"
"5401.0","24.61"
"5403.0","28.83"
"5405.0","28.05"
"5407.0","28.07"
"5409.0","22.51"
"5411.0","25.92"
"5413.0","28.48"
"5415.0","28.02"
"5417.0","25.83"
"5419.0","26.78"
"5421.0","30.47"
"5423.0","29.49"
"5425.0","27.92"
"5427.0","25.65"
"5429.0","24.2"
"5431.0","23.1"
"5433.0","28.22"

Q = 27.5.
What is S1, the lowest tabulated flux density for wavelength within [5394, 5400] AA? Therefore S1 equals 26.87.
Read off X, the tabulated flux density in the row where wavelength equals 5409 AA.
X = 22.51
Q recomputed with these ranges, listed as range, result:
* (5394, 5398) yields 28.5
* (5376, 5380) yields 27.2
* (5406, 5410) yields 25.3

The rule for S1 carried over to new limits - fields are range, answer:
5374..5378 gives 27.85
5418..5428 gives 25.65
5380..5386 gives 26.53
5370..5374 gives 28.48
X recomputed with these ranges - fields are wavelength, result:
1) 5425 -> 27.92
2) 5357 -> 29.76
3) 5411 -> 25.92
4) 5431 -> 23.1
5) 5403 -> 28.83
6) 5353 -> 26.15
